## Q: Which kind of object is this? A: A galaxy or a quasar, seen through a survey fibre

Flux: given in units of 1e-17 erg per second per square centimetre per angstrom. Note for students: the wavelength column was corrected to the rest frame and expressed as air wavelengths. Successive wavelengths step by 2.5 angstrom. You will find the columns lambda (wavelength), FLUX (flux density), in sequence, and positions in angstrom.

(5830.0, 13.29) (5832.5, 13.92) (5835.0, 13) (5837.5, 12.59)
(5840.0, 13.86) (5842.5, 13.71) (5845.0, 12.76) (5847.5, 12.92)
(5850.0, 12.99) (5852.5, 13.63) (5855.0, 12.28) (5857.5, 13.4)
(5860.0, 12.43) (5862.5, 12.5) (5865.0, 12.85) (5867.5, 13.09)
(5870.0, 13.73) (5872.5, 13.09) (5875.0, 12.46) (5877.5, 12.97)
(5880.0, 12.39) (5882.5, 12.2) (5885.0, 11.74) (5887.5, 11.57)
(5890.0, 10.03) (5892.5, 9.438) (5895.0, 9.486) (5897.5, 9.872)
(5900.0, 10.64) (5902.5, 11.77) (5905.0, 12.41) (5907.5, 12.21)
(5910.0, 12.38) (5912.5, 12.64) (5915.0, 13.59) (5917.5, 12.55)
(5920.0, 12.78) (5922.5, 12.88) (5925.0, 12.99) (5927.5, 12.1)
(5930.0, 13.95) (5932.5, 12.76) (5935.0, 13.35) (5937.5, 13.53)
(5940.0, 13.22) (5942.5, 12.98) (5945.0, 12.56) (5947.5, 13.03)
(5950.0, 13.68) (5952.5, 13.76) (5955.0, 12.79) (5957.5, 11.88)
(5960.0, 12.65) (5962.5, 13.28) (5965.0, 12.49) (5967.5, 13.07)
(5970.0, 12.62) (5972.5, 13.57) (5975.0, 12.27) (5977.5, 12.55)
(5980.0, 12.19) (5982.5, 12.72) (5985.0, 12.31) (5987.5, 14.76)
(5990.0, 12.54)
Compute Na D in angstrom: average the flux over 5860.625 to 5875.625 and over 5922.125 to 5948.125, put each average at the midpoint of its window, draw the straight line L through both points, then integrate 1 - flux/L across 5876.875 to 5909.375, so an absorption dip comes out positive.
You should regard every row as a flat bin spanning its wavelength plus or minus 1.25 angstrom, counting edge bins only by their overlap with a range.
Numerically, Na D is 4.3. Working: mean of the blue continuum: 13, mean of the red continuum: 13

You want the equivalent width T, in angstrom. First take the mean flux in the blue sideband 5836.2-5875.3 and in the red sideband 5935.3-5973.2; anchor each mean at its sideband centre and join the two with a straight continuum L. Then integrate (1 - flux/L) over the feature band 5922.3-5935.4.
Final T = 0.0 angstrom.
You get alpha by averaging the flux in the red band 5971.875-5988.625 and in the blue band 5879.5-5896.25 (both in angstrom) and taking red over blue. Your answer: 1.18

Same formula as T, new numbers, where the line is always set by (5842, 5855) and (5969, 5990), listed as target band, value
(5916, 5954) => -0.4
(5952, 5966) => 0.1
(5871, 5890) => 1.2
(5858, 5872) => 0.1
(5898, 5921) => 1.3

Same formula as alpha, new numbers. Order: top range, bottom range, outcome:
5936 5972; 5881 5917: 1.13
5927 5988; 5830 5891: 1.01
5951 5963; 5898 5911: 1.09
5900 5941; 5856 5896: 1.05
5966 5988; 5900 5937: 1.01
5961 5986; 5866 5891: 1.03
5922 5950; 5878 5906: 1.18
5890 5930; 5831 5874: 0.91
